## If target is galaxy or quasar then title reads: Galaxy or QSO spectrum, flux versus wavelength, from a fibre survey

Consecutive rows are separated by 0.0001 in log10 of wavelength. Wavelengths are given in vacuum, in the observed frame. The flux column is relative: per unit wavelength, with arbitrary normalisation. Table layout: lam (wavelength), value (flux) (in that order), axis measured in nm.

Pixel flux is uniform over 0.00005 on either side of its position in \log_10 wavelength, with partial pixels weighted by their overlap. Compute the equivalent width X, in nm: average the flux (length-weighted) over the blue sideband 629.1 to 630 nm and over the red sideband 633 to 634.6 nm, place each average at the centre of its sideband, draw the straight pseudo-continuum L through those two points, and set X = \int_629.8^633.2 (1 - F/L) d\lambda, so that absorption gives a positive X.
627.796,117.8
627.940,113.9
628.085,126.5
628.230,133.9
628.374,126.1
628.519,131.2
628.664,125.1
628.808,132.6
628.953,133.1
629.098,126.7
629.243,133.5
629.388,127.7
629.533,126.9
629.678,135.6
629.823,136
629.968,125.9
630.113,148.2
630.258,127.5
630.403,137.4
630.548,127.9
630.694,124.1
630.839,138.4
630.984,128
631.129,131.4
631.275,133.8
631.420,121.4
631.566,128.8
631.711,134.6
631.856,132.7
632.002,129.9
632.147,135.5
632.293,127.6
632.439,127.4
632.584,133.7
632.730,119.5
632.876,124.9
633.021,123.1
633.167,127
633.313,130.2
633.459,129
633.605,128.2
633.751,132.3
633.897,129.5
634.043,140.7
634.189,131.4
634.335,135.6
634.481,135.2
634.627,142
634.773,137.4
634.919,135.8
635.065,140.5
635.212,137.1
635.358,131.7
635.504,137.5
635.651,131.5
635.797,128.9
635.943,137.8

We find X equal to 0.03 nm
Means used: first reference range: 131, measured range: 130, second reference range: 132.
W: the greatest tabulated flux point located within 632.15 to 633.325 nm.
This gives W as 133.7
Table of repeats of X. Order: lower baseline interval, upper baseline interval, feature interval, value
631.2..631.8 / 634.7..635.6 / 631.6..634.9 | 0.042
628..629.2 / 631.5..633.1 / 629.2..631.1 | -0.043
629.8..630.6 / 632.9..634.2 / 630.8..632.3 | 0.014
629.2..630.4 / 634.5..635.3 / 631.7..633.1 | 0.072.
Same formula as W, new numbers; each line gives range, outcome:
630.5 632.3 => 138.4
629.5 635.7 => 148.2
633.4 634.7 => 142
